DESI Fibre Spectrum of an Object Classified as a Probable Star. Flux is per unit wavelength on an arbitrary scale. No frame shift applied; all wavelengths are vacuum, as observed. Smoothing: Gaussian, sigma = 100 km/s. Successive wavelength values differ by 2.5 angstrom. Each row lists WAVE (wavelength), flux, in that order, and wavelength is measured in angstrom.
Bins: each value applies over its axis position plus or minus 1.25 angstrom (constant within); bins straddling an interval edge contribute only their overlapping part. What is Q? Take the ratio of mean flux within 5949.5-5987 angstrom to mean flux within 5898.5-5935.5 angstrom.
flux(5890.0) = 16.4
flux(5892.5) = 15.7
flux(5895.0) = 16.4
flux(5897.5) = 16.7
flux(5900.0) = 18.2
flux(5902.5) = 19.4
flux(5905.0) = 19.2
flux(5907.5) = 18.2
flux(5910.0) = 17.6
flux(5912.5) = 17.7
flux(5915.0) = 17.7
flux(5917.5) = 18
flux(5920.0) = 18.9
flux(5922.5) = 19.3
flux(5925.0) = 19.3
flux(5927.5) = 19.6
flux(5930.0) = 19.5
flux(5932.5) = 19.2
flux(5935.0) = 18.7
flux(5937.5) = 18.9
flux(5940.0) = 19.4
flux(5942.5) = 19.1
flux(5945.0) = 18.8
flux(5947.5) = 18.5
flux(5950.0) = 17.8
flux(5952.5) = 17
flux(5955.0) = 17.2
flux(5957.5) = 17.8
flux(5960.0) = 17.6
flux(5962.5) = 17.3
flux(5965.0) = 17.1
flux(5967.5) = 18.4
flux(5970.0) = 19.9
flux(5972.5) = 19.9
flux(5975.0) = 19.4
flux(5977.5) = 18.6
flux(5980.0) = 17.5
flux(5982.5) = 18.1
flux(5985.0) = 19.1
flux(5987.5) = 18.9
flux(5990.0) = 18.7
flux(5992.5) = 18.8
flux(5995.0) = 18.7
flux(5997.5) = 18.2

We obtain 0.97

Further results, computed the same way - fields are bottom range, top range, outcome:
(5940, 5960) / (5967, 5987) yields 1.04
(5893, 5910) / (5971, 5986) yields 1.05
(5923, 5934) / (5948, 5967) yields 0.90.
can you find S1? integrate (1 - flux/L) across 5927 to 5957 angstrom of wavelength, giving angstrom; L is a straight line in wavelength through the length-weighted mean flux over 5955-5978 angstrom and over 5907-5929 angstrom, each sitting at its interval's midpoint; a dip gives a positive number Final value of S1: -0.3 angstrom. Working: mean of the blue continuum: 18.5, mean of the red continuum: 18.4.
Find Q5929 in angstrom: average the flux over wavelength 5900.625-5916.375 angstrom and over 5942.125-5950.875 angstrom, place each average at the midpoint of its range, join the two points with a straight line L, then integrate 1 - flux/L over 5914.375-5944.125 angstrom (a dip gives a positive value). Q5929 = -0.9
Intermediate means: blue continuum 18.3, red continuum 18.5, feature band 19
